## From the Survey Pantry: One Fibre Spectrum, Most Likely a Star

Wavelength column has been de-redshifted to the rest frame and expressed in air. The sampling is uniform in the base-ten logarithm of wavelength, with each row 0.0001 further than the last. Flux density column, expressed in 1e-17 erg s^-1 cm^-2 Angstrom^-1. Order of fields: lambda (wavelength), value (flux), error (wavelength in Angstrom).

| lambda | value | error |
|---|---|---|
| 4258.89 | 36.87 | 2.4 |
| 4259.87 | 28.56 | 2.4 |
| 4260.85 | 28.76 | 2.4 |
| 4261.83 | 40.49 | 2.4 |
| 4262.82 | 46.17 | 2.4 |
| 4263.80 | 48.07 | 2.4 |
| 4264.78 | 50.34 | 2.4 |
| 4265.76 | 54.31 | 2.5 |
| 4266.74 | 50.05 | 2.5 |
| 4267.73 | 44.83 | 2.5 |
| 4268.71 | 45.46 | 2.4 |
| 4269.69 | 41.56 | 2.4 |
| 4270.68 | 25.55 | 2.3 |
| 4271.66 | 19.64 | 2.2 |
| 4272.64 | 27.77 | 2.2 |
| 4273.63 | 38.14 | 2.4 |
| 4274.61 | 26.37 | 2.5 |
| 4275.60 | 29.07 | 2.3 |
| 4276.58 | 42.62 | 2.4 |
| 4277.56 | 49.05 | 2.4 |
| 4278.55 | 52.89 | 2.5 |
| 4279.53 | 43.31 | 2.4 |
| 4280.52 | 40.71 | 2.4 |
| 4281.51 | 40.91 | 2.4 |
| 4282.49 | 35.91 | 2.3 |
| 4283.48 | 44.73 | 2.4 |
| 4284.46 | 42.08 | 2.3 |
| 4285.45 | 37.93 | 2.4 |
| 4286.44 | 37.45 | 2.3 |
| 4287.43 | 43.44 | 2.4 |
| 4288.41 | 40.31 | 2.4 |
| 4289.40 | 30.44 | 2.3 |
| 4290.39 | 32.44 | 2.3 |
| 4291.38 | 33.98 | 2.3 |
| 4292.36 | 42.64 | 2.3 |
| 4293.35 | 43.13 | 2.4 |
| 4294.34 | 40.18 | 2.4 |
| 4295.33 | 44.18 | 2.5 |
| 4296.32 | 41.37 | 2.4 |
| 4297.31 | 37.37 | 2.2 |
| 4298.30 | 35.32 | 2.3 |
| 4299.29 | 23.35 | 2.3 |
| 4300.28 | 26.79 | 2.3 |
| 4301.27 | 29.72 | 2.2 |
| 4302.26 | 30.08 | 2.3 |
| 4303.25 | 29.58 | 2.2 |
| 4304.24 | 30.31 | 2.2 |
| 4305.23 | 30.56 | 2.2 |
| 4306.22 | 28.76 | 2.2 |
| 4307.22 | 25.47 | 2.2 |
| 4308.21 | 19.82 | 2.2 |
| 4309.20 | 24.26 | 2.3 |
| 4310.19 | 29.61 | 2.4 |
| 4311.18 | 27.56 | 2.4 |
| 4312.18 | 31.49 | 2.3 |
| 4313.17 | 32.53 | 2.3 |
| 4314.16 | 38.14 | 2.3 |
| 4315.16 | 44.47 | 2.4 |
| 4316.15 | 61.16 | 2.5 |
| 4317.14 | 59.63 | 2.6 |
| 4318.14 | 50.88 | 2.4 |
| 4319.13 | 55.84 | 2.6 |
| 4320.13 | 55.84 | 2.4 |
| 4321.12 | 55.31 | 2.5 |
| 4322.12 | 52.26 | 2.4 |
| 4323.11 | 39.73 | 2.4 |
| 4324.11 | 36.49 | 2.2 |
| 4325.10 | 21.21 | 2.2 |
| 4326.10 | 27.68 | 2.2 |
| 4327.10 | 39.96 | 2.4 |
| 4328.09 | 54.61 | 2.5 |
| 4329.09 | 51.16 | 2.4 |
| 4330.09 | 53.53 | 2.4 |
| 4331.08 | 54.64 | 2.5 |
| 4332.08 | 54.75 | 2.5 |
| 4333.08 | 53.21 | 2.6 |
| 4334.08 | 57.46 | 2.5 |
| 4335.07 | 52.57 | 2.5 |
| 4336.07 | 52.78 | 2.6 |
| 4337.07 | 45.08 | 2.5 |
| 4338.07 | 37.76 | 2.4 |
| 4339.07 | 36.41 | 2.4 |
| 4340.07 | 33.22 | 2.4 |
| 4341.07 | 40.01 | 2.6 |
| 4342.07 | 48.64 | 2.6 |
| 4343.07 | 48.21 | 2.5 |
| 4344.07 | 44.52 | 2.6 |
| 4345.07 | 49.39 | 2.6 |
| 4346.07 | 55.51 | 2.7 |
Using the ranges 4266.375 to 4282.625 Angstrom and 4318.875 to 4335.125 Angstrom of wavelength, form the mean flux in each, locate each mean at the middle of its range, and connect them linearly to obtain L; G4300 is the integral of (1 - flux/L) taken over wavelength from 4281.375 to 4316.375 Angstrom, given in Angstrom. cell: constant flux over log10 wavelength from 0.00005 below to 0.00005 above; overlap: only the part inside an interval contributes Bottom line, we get 6.3 Angstrom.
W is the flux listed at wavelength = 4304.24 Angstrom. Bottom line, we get 30.31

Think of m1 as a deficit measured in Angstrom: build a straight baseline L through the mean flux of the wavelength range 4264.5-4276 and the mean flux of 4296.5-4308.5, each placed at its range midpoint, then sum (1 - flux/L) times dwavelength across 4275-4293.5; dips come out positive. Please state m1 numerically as -3.3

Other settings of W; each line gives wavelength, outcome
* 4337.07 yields 45.08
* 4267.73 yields 44.83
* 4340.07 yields 33.22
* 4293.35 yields 43.13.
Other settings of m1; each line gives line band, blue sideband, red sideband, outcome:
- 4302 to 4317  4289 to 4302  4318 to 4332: 2.9 Angstrom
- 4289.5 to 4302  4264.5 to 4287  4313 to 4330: 2.1 Angstrom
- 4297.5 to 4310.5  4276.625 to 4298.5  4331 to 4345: 4.4 Angstrom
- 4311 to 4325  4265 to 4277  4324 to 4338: -0.2 Angstrom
